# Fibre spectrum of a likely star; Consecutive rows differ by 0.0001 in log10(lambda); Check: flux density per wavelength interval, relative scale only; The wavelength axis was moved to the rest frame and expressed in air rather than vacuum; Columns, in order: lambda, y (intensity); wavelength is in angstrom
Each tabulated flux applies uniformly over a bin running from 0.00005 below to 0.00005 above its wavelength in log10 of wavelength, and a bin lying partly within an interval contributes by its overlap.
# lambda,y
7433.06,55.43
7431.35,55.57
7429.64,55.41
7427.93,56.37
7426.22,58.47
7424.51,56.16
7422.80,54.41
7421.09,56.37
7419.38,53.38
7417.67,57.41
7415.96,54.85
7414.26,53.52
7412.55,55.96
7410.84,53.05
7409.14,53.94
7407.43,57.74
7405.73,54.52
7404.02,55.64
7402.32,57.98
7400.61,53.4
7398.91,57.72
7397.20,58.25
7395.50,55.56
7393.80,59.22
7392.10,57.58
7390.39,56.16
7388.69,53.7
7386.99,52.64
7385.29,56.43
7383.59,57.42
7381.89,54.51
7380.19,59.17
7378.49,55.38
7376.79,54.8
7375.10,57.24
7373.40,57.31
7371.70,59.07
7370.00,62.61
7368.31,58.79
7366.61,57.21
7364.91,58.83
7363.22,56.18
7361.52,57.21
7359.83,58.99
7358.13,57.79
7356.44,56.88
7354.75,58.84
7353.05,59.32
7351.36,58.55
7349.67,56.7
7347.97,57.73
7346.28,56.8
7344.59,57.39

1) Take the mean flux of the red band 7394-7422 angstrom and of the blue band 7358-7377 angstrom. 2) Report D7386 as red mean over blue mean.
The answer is 1.0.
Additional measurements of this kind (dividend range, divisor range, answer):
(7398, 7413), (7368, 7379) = 0.96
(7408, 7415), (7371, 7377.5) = 0.95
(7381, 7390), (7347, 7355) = 0.95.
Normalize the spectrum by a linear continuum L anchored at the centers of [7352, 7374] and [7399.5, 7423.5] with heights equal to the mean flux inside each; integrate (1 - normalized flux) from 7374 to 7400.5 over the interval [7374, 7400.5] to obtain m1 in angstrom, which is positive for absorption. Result 0.2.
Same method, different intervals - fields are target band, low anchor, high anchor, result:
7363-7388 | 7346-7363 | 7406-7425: -0.1 angstrom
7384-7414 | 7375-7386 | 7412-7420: -0.1 angstrom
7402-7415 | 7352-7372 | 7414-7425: 0.1 angstrom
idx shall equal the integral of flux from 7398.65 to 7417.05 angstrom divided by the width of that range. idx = 55.3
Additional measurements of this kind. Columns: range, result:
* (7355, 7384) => 57.7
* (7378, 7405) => 56.3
